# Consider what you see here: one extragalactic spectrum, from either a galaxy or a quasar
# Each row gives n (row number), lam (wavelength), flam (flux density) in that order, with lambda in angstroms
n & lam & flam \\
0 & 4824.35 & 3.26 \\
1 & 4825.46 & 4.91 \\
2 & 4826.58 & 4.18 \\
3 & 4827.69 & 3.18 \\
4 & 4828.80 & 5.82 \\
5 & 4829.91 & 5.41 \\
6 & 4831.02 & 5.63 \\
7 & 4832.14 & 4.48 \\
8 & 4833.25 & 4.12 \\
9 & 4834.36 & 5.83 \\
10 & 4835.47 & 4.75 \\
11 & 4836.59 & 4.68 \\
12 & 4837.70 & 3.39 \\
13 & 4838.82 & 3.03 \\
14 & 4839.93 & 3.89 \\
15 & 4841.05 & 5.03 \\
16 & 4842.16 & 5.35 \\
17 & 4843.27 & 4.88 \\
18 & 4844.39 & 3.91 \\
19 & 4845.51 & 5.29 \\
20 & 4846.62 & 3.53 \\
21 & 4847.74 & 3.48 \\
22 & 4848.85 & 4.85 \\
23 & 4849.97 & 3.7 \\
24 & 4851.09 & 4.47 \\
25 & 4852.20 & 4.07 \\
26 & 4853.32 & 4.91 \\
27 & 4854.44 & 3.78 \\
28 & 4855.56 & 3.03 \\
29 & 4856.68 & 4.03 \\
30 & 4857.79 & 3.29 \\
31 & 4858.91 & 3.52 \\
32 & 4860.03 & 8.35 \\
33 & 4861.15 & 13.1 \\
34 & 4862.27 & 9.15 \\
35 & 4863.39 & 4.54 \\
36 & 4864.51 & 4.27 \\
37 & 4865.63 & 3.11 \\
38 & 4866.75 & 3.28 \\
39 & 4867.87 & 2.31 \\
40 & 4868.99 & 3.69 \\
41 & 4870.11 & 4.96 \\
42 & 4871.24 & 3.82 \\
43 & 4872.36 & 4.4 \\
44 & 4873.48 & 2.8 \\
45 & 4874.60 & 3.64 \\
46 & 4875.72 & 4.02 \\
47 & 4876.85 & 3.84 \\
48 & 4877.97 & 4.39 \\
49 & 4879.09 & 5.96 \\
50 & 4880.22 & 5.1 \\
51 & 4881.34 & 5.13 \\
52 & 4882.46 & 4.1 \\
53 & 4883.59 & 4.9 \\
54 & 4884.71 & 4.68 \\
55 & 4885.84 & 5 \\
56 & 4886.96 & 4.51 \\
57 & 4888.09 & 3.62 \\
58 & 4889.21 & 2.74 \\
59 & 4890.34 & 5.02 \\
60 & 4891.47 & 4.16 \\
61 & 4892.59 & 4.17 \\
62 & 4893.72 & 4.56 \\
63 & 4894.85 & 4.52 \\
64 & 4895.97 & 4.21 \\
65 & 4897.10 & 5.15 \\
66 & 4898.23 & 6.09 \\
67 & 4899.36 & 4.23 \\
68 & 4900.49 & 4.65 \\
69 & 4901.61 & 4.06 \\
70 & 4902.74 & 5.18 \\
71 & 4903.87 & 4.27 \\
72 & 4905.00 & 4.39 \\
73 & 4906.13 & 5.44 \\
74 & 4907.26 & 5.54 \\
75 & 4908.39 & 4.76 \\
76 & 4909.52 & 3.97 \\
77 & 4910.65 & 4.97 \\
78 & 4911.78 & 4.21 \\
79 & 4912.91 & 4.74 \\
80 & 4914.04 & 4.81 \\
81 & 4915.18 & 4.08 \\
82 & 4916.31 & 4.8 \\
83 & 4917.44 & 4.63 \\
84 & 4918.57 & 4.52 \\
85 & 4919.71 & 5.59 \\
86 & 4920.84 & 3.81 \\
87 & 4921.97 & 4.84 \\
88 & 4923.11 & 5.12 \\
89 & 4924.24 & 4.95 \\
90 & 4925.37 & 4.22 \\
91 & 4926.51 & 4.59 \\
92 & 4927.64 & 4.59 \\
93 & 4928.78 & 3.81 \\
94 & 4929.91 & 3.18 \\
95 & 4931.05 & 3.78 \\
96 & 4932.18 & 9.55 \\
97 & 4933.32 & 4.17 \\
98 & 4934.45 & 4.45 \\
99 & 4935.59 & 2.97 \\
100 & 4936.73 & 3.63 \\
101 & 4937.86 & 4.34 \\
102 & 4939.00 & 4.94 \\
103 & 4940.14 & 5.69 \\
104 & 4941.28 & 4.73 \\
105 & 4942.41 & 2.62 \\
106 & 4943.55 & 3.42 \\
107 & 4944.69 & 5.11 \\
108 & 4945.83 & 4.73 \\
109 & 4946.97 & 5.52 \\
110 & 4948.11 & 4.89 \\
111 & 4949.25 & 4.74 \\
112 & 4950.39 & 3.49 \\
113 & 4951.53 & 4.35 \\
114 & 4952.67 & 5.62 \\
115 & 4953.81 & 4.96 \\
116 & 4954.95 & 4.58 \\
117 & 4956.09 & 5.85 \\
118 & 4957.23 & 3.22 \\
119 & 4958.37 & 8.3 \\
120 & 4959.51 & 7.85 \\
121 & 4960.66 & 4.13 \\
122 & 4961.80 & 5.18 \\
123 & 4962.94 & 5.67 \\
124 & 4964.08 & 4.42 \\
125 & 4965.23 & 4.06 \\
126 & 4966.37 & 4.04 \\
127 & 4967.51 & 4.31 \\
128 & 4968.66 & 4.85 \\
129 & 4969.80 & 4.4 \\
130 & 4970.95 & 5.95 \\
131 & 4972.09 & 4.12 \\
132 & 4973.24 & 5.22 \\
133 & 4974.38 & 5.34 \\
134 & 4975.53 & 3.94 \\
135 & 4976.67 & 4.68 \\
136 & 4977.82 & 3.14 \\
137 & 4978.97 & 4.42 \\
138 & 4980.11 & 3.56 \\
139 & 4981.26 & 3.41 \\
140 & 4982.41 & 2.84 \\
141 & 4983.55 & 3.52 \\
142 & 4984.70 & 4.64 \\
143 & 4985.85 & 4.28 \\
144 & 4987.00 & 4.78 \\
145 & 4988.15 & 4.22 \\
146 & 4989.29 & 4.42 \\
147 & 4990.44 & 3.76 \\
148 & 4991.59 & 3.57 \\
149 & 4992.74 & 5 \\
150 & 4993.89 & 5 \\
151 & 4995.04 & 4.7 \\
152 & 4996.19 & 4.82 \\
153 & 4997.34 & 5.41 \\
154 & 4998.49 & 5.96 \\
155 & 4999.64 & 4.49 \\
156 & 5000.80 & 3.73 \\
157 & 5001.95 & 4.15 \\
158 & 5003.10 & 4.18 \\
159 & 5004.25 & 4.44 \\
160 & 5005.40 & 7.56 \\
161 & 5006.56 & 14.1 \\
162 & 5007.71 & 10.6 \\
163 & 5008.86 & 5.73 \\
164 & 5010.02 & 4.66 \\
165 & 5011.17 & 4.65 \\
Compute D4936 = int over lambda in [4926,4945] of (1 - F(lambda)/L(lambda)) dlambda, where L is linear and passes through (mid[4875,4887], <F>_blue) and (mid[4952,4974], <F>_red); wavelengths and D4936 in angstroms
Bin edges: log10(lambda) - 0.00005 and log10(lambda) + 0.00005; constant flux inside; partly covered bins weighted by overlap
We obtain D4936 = 2.0 angstroms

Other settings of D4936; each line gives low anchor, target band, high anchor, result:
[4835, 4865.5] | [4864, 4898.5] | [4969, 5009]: 4.2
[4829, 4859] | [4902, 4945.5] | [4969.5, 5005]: -2.1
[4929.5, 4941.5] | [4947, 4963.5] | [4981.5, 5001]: -2.2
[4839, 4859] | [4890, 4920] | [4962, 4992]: -3.3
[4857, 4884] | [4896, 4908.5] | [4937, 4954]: -0.4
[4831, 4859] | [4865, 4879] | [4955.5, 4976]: 2.1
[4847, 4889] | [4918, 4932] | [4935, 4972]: 0.4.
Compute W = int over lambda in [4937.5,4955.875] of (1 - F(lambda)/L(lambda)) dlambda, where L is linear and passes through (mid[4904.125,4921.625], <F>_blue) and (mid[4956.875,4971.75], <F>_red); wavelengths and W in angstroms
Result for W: 1.2 angstroms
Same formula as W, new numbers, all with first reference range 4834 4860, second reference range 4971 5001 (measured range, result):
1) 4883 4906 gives -1.1 angstroms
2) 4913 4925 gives -1.0 angstroms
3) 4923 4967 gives -4.1 angstroms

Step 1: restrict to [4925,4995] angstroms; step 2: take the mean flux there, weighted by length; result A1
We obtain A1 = 4.57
